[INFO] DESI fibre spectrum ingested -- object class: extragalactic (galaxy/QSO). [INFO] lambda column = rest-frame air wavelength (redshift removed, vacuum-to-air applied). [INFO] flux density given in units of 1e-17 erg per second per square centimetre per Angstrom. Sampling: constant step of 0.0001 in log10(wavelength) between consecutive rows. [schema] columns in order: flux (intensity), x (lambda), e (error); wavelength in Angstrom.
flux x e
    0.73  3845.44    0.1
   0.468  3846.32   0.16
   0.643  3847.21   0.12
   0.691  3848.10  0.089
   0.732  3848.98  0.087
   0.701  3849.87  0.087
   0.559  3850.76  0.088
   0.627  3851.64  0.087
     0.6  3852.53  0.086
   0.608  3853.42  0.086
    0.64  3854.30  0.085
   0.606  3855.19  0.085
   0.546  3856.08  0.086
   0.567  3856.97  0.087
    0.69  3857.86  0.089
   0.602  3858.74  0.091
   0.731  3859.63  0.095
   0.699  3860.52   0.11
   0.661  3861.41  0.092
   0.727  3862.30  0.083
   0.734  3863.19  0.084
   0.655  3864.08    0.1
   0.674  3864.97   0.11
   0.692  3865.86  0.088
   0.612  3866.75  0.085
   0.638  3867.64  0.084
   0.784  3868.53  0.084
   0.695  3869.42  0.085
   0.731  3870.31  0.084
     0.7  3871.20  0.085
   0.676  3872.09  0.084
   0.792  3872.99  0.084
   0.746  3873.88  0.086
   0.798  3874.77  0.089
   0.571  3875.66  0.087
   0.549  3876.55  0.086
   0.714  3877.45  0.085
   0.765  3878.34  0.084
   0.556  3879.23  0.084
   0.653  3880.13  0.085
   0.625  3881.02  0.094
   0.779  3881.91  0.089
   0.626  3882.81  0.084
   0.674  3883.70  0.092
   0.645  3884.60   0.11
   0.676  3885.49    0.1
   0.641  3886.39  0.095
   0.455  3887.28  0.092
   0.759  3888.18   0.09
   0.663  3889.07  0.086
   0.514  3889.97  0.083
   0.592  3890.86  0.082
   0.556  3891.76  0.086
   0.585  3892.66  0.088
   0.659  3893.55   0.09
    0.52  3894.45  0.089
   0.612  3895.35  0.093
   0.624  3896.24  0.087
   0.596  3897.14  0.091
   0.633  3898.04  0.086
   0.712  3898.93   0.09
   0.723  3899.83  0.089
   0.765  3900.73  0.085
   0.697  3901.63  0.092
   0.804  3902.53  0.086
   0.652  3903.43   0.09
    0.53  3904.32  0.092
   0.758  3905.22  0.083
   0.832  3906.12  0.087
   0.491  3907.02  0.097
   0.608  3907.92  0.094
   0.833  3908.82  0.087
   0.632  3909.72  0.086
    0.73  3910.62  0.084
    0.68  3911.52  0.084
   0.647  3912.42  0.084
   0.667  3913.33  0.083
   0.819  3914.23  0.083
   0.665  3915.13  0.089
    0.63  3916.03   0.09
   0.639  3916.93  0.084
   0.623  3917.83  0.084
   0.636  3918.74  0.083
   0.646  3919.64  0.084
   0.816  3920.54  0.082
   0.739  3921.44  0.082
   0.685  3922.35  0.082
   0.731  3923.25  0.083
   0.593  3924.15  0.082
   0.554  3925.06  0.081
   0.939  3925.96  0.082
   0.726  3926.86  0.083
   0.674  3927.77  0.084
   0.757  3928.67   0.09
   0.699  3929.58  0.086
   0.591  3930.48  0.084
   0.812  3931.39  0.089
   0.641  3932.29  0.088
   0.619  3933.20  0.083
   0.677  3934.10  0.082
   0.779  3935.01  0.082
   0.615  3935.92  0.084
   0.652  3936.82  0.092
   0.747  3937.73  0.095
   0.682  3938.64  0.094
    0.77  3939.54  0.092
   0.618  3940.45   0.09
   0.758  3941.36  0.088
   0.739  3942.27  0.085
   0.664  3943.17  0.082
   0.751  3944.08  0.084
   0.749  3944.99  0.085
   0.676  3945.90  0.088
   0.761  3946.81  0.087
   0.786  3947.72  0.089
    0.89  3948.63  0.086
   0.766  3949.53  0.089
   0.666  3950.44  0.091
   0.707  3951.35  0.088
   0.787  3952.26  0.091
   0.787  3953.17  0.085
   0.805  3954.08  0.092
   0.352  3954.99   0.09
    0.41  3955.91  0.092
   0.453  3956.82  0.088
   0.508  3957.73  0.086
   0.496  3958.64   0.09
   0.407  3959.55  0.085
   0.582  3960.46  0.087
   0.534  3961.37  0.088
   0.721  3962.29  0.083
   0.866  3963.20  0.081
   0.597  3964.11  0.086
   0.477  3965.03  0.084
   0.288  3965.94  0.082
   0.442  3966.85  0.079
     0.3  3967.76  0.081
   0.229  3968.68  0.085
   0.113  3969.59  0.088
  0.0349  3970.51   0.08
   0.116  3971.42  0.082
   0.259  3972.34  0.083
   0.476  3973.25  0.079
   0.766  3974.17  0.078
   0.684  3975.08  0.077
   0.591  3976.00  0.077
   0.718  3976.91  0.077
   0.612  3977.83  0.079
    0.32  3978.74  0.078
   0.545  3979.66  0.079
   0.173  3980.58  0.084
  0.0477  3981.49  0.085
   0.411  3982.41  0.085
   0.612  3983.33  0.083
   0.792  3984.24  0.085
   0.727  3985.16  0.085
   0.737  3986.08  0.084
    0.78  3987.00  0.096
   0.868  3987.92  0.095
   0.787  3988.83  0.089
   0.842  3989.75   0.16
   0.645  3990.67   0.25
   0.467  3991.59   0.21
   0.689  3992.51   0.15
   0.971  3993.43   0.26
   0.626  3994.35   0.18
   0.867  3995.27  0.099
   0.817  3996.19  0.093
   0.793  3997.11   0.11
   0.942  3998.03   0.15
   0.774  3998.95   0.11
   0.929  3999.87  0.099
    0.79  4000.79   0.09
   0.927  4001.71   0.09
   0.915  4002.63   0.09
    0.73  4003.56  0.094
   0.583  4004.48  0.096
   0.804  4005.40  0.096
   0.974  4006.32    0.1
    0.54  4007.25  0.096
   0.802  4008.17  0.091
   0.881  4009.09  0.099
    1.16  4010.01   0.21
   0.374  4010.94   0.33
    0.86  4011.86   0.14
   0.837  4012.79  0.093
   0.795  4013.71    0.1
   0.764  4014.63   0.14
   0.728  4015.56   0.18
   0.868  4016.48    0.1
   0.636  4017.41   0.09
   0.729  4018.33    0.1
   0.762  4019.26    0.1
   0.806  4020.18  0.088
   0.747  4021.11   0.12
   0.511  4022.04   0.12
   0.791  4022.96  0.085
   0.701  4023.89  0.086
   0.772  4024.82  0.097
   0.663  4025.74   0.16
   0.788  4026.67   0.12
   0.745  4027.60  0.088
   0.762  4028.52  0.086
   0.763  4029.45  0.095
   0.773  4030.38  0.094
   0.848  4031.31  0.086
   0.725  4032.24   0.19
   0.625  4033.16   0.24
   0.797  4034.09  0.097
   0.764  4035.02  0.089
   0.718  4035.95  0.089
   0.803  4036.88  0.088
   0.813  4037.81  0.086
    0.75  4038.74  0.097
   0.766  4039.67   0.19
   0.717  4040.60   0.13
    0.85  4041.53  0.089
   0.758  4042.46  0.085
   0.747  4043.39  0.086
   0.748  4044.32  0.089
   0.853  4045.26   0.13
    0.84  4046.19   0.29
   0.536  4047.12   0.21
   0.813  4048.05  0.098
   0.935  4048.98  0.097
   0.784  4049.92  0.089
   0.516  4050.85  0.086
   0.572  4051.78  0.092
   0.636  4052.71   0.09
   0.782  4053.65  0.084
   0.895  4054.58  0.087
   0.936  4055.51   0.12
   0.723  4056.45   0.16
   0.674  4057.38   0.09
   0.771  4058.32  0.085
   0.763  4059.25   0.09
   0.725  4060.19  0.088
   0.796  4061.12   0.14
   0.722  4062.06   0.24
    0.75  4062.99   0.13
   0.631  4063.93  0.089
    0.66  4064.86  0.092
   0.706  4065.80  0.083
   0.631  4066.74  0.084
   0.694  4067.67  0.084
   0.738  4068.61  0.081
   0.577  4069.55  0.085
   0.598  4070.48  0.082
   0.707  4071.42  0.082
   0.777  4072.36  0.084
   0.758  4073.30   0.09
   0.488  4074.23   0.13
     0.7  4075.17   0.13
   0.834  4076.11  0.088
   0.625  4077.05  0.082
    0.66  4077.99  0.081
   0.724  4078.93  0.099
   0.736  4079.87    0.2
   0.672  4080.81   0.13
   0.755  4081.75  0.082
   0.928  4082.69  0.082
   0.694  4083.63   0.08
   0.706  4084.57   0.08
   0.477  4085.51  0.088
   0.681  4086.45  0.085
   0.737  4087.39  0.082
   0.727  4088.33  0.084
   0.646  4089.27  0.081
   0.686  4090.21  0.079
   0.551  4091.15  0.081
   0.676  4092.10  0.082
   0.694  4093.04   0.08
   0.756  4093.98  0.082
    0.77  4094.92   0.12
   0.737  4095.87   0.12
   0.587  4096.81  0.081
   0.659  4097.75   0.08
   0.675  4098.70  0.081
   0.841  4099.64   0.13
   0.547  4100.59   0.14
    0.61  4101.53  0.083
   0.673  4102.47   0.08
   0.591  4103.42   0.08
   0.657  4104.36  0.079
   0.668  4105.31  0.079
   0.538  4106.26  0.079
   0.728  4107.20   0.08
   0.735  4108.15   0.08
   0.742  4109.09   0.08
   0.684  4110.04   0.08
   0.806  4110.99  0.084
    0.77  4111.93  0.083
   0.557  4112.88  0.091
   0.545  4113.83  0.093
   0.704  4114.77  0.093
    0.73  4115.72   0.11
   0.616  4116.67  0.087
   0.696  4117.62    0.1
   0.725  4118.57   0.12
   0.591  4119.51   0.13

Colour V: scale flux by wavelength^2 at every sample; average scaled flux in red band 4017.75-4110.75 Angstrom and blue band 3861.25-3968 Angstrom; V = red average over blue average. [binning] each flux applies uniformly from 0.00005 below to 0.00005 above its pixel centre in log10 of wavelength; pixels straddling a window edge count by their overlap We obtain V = 1.2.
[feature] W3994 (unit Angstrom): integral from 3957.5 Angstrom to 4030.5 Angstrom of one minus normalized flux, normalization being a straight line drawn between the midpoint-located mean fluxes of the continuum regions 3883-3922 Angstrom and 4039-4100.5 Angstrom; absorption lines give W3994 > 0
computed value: 3.9 Angstrom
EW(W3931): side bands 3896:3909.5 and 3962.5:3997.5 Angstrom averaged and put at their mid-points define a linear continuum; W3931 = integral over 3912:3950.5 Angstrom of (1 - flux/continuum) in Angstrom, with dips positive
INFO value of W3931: -4.2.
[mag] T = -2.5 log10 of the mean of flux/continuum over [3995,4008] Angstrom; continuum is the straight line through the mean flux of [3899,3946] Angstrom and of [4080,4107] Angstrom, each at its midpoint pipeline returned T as -0.18 mag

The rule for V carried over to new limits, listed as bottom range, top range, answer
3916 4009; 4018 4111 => 1.16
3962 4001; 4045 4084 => 1.28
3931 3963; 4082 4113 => 1.10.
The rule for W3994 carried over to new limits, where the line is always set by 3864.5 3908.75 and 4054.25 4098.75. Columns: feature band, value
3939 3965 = 0.6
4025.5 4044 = -1.7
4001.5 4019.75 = -2.4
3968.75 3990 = 5.3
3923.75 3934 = -0.3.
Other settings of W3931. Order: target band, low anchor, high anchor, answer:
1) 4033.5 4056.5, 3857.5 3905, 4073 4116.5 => -2.8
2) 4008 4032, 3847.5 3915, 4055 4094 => -2.5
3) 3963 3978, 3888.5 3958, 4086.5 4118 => 5.4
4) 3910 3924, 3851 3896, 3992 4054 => 0.0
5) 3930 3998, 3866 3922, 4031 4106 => 7.4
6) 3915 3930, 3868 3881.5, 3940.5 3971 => -1.6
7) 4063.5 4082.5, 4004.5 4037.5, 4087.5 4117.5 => 0.5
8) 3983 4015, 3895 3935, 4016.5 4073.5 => -2.9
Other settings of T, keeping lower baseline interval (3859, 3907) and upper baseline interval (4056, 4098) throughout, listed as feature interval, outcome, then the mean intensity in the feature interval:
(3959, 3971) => 0.50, 0.43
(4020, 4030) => -0.06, 0.73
